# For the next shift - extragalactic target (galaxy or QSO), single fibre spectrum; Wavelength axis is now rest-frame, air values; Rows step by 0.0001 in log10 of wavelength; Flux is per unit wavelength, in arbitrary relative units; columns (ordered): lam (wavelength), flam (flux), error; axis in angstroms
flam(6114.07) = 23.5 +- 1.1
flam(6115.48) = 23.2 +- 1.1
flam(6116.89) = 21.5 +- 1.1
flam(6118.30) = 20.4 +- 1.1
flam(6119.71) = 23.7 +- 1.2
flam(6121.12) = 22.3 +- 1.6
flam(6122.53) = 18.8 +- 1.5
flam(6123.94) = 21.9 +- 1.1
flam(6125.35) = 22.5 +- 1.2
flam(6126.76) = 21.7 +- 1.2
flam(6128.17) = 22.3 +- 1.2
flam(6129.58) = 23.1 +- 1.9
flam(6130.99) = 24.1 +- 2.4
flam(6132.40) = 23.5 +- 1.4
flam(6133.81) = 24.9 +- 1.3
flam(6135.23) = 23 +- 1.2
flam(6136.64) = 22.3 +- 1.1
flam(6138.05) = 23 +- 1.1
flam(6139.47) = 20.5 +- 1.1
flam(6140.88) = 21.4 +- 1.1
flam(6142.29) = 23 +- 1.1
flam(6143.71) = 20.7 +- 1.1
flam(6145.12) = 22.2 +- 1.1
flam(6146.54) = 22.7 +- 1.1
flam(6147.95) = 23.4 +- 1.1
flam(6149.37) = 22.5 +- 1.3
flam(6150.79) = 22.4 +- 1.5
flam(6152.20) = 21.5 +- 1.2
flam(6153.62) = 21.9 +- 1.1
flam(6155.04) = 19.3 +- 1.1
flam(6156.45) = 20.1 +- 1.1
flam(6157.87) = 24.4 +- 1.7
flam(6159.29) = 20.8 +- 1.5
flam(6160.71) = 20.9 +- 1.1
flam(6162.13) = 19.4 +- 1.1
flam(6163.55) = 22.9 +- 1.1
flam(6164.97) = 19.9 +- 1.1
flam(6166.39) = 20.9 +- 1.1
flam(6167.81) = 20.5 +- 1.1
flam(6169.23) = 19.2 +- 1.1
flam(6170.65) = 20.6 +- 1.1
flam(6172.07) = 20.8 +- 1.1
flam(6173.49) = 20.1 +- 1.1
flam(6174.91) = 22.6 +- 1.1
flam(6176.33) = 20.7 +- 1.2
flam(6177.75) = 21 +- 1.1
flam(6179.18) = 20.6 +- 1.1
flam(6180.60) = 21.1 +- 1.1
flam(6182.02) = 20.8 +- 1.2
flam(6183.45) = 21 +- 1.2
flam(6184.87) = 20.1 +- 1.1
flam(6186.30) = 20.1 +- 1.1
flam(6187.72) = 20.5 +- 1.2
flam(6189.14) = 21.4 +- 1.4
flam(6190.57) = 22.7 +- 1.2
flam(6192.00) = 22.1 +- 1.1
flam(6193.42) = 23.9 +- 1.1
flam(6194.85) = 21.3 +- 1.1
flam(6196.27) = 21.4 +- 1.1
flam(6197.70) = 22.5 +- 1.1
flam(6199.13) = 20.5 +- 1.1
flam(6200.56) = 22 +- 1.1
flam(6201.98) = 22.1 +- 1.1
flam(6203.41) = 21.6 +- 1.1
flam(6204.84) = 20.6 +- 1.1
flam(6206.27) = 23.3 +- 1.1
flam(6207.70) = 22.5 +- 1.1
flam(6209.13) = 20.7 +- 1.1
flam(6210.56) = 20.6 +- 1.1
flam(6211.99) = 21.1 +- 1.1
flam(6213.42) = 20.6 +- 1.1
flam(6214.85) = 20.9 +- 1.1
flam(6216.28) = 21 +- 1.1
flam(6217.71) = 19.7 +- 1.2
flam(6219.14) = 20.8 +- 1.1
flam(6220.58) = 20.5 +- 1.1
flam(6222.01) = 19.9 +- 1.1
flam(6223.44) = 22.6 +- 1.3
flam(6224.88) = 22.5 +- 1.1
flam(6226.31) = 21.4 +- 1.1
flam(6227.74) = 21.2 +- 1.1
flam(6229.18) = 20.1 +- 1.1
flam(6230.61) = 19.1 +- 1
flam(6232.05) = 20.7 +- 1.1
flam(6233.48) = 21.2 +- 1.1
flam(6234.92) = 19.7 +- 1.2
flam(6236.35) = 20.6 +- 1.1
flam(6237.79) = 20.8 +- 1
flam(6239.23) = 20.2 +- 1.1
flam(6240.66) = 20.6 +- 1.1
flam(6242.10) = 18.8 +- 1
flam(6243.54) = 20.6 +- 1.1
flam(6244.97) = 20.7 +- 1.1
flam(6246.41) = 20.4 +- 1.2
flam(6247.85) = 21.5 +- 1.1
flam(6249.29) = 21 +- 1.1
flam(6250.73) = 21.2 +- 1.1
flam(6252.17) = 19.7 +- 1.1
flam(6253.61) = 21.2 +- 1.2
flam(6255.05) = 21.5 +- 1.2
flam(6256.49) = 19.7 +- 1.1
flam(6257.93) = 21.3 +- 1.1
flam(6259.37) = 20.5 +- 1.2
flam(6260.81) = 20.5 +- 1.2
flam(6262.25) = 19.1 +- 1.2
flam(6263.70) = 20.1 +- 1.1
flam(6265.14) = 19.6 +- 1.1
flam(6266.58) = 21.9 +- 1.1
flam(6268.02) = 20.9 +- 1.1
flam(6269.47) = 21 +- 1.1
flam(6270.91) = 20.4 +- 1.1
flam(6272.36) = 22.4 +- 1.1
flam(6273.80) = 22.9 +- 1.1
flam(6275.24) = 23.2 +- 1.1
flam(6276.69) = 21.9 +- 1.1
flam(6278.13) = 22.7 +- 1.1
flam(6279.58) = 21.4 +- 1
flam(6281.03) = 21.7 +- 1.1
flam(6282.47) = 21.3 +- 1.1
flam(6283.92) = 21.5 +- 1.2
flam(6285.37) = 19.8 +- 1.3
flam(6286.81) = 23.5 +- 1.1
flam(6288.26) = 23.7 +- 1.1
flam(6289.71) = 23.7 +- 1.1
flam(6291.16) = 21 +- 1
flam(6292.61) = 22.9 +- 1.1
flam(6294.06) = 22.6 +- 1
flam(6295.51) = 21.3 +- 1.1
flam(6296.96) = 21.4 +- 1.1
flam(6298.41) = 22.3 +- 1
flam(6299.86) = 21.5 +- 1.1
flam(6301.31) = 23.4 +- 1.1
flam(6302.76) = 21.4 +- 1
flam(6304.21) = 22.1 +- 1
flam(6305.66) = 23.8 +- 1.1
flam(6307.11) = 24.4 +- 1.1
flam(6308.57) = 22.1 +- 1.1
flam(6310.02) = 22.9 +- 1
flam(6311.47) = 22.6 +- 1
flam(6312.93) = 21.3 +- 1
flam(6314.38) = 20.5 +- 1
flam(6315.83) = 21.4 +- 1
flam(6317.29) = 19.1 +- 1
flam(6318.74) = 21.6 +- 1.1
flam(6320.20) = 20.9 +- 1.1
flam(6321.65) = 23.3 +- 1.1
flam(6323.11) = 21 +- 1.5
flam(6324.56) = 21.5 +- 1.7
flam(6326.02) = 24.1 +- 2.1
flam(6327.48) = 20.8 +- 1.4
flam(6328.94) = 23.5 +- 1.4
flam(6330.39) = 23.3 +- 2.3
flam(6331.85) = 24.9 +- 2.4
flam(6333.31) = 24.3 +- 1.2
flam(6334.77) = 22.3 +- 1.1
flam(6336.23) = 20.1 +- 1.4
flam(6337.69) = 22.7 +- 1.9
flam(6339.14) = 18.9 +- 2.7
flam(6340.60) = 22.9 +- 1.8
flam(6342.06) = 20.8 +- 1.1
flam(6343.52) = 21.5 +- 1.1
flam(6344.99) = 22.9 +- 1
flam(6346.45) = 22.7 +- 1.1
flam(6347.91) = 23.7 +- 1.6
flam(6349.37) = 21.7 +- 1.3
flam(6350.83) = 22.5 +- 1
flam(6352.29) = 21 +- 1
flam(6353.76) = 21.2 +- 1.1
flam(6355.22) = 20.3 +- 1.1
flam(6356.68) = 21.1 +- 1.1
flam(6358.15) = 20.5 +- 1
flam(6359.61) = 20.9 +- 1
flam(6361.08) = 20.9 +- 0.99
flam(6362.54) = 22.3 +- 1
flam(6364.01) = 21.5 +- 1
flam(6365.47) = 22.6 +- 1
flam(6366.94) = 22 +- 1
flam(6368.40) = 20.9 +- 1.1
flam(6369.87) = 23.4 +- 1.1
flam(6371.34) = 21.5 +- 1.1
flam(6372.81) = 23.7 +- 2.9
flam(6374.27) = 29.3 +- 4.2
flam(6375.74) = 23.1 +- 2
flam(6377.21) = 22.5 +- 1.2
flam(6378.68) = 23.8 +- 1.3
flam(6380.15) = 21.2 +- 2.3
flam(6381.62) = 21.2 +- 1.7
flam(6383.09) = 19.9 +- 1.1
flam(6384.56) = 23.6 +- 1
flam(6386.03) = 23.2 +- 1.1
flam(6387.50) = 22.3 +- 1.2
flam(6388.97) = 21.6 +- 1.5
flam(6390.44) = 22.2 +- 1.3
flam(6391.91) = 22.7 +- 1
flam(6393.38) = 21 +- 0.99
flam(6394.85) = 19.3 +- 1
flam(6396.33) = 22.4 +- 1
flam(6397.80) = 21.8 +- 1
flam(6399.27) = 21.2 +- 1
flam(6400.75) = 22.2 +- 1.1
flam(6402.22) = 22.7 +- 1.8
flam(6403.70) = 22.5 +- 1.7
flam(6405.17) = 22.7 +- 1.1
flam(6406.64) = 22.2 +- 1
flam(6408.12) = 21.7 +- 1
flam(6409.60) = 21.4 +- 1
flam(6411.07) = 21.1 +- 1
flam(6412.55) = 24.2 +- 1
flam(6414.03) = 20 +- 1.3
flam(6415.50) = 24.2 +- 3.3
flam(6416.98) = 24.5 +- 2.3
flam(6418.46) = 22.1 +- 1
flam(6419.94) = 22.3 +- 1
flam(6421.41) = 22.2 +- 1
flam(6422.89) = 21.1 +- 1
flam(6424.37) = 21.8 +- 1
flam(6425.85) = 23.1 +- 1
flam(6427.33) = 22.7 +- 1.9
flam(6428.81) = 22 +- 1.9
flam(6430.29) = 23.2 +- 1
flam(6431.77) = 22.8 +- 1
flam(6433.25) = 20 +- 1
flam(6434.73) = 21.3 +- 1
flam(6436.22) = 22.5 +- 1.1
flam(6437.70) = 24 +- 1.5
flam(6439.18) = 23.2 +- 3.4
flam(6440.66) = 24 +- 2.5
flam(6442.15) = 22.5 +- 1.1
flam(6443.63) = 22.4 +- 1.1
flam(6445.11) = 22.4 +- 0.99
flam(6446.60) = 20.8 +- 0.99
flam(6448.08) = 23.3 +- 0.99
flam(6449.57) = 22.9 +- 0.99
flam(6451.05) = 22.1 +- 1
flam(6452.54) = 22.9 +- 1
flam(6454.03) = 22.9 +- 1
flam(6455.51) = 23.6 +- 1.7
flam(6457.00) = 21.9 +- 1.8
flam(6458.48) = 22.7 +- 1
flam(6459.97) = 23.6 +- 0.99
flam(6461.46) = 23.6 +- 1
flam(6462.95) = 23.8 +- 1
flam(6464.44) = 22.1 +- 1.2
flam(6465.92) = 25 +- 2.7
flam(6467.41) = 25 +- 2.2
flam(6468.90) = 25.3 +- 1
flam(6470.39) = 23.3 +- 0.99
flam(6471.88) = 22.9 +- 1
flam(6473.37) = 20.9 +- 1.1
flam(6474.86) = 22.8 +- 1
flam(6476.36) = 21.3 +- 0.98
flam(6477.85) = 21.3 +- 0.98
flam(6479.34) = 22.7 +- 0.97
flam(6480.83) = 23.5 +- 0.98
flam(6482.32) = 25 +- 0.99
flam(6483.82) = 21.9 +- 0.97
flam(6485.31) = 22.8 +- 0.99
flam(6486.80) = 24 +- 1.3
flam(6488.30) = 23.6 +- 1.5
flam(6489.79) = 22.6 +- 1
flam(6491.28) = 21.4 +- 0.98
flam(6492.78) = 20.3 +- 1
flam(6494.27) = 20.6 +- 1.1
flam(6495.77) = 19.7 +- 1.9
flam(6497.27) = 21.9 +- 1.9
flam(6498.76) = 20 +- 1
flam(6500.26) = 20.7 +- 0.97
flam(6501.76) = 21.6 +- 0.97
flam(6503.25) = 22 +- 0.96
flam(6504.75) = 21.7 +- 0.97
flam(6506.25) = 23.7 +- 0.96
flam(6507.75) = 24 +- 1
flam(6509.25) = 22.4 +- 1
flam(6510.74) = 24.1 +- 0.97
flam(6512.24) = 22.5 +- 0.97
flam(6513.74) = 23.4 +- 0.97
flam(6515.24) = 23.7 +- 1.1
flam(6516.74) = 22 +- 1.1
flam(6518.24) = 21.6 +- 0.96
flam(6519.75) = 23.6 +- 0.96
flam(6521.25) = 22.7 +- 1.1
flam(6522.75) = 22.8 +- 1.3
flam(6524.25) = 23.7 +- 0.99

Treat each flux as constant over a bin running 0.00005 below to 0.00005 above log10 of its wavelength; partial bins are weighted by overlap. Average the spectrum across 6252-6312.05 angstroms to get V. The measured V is 21.8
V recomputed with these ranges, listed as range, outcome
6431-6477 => 22.8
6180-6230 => 21.3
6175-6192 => 21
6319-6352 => 22.3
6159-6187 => 20.7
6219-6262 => 20.7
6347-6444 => 22.2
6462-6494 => 22.9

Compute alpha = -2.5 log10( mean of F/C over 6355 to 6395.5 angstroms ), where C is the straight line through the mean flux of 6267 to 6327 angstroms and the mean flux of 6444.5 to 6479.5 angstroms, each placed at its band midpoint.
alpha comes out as 0.01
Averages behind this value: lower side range 22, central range 22.1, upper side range 22.9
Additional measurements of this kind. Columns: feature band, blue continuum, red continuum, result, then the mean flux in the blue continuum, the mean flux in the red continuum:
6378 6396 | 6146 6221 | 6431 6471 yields 0.03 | 21.3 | 23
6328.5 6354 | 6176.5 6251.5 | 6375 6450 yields -0.02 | 21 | 22.3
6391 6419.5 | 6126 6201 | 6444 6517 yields 0.01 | 21.6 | 22.6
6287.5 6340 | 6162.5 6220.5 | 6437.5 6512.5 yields -0.02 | 21.2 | 22.6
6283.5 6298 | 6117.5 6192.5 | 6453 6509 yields -0.01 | 21.6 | 22.6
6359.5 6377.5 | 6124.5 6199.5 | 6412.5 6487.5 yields -0.01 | 21.6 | 22.8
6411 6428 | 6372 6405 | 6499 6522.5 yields 0.00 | 22.4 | 22.6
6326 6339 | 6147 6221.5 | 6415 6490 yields -0.03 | 21.2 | 22.8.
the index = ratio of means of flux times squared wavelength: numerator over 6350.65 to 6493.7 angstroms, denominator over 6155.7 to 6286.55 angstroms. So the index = 1.1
